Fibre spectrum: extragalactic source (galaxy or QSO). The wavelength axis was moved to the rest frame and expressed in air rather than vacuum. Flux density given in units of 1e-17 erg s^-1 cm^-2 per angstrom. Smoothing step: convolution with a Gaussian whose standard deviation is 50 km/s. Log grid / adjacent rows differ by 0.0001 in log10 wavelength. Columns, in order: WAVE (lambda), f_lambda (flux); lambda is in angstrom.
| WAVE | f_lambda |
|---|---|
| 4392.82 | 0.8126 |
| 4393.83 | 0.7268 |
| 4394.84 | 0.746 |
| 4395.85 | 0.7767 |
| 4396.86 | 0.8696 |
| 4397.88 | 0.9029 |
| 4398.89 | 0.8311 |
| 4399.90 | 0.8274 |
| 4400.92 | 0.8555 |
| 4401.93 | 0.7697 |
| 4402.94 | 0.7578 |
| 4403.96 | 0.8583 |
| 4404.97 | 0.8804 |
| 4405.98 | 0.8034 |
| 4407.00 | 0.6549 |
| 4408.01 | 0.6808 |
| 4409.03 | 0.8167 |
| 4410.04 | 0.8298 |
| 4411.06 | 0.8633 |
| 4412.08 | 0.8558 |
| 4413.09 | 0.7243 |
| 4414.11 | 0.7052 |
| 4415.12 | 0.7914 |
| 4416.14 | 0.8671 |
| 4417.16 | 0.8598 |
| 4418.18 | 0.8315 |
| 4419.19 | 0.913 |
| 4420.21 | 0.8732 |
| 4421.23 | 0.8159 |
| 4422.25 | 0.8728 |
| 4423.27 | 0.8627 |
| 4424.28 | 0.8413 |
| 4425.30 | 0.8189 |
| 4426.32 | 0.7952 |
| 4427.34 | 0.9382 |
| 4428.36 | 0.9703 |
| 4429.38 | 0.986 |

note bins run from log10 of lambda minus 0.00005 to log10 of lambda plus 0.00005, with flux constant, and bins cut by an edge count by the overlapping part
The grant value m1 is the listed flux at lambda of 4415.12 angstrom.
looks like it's 0.7914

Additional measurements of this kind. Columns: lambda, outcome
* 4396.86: 0.8696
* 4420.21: 0.8732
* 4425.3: 0.8189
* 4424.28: 0.8413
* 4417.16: 0.8598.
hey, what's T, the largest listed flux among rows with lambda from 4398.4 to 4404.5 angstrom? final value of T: 0.8583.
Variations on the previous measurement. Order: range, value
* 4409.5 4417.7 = 0.8671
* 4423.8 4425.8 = 0.8413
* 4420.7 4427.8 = 0.9382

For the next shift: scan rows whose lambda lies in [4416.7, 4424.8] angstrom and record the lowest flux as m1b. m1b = 0.8159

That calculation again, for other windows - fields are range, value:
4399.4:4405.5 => 0.7578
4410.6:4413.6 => 0.7243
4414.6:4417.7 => 0.7914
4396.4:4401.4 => 0.8274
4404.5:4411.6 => 0.6549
